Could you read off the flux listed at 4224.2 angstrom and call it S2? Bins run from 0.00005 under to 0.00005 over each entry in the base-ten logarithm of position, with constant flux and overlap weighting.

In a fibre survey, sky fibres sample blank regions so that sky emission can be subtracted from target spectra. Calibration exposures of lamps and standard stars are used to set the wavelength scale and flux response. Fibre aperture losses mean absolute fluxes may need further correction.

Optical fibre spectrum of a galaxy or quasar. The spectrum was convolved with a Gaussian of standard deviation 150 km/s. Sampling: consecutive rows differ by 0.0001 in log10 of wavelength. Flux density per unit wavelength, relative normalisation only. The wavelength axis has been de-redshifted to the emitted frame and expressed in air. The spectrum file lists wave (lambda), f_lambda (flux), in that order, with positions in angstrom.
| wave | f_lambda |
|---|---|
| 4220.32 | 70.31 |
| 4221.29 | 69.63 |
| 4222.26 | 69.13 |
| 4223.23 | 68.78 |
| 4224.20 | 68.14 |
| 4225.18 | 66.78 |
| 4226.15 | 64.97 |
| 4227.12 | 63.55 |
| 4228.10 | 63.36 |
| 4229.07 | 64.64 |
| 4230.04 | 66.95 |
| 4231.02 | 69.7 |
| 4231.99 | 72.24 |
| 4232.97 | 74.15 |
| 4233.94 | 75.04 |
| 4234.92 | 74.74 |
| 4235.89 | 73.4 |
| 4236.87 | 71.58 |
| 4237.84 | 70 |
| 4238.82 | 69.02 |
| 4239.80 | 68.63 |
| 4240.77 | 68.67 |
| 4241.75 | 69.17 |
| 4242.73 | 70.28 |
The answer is 68.14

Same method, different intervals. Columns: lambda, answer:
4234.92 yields 74.74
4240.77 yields 68.67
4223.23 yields 68.78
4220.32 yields 70.31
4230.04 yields 66.95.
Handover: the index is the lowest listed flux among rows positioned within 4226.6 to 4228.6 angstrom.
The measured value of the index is 63.36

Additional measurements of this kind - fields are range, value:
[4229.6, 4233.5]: 66.95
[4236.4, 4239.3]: 69.02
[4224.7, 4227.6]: 63.55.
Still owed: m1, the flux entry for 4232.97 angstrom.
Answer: 74.15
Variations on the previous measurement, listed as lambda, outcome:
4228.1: 63.36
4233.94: 75.04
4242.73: 70.28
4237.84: 70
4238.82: 69.02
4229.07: 64.64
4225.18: 66.78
